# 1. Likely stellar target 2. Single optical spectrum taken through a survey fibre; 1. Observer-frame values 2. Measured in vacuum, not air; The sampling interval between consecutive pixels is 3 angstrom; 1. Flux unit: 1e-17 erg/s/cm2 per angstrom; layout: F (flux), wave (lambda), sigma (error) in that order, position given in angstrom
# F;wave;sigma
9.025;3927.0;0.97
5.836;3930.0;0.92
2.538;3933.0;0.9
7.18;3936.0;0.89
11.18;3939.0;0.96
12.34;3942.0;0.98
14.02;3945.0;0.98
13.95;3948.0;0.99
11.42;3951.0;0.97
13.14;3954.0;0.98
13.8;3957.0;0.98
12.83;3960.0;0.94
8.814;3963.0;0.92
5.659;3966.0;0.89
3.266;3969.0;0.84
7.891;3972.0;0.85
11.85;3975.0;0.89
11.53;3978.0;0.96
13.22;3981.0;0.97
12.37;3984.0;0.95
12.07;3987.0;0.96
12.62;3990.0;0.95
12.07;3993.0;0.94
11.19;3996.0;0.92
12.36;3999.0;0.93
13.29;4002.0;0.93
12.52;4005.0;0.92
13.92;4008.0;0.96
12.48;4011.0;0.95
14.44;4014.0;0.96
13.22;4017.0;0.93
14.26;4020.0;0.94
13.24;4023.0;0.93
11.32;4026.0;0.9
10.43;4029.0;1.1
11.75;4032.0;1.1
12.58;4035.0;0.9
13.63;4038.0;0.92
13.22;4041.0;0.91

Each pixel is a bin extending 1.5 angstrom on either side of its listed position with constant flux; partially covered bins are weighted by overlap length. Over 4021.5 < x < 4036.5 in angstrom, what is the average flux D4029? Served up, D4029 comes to 11.9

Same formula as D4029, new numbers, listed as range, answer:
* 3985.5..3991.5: 12.3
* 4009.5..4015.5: 13.5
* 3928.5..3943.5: 7.81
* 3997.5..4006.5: 12.7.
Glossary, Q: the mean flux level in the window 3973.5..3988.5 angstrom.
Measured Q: 12.2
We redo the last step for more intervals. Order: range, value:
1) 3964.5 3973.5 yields 5.61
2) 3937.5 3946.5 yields 12.5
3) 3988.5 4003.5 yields 12.3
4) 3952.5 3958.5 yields 13.5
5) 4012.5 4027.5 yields 13.3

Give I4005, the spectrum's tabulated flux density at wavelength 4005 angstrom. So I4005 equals 12.52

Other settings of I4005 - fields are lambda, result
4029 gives 10.43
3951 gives 11.42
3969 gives 3.266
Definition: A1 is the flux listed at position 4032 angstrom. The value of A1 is 11.75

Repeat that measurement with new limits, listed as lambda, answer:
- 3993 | 12.07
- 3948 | 13.95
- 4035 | 12.58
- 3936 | 7.18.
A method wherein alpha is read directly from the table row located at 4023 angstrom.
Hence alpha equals 13.24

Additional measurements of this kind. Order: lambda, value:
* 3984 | 12.37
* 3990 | 12.62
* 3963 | 8.814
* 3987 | 12.07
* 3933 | 2.538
